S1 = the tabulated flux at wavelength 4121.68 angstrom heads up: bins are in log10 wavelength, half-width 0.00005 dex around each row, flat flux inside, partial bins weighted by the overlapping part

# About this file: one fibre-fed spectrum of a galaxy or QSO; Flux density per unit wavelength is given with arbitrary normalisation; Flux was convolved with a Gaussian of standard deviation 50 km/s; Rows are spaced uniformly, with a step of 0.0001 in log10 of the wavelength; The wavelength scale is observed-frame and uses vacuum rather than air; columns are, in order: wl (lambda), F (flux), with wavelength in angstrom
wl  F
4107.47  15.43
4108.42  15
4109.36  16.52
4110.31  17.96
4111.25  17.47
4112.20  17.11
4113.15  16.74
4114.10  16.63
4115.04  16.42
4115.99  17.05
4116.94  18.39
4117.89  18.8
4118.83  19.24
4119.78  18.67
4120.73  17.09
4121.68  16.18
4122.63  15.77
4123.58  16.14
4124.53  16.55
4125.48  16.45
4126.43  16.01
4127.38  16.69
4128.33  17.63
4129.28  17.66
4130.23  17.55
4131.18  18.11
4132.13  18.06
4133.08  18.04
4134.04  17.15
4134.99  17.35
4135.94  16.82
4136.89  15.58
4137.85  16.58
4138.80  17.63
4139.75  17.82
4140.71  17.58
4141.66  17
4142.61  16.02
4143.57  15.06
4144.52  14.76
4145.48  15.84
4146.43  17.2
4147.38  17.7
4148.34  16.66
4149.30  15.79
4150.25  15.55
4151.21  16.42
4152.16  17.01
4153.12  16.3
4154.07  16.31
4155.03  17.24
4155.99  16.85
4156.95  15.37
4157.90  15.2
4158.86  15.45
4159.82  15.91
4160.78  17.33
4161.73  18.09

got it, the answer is 16.18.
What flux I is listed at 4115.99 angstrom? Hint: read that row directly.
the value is 17.05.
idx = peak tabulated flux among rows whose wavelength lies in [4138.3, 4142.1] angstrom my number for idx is 17.82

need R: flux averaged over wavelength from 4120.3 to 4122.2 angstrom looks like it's 16.6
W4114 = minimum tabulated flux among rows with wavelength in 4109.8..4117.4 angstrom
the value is 16.42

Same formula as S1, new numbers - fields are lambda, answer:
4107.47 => 15.43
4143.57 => 15.06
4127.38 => 16.69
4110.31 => 17.96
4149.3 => 15.79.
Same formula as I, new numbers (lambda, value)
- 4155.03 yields 17.24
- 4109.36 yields 16.52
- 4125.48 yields 16.45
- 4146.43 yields 17.2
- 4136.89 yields 15.58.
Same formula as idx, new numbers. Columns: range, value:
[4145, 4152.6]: 17.7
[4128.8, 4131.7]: 18.11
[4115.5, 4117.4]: 18.39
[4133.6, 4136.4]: 17.35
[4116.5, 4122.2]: 19.24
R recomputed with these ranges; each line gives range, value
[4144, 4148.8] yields 16.4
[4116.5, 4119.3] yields 18.9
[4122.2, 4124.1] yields 16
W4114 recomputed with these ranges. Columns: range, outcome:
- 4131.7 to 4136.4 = 16.82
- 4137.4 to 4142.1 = 16.58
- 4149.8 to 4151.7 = 15.55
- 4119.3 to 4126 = 15.77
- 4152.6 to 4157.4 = 15.37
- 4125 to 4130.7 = 16.01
